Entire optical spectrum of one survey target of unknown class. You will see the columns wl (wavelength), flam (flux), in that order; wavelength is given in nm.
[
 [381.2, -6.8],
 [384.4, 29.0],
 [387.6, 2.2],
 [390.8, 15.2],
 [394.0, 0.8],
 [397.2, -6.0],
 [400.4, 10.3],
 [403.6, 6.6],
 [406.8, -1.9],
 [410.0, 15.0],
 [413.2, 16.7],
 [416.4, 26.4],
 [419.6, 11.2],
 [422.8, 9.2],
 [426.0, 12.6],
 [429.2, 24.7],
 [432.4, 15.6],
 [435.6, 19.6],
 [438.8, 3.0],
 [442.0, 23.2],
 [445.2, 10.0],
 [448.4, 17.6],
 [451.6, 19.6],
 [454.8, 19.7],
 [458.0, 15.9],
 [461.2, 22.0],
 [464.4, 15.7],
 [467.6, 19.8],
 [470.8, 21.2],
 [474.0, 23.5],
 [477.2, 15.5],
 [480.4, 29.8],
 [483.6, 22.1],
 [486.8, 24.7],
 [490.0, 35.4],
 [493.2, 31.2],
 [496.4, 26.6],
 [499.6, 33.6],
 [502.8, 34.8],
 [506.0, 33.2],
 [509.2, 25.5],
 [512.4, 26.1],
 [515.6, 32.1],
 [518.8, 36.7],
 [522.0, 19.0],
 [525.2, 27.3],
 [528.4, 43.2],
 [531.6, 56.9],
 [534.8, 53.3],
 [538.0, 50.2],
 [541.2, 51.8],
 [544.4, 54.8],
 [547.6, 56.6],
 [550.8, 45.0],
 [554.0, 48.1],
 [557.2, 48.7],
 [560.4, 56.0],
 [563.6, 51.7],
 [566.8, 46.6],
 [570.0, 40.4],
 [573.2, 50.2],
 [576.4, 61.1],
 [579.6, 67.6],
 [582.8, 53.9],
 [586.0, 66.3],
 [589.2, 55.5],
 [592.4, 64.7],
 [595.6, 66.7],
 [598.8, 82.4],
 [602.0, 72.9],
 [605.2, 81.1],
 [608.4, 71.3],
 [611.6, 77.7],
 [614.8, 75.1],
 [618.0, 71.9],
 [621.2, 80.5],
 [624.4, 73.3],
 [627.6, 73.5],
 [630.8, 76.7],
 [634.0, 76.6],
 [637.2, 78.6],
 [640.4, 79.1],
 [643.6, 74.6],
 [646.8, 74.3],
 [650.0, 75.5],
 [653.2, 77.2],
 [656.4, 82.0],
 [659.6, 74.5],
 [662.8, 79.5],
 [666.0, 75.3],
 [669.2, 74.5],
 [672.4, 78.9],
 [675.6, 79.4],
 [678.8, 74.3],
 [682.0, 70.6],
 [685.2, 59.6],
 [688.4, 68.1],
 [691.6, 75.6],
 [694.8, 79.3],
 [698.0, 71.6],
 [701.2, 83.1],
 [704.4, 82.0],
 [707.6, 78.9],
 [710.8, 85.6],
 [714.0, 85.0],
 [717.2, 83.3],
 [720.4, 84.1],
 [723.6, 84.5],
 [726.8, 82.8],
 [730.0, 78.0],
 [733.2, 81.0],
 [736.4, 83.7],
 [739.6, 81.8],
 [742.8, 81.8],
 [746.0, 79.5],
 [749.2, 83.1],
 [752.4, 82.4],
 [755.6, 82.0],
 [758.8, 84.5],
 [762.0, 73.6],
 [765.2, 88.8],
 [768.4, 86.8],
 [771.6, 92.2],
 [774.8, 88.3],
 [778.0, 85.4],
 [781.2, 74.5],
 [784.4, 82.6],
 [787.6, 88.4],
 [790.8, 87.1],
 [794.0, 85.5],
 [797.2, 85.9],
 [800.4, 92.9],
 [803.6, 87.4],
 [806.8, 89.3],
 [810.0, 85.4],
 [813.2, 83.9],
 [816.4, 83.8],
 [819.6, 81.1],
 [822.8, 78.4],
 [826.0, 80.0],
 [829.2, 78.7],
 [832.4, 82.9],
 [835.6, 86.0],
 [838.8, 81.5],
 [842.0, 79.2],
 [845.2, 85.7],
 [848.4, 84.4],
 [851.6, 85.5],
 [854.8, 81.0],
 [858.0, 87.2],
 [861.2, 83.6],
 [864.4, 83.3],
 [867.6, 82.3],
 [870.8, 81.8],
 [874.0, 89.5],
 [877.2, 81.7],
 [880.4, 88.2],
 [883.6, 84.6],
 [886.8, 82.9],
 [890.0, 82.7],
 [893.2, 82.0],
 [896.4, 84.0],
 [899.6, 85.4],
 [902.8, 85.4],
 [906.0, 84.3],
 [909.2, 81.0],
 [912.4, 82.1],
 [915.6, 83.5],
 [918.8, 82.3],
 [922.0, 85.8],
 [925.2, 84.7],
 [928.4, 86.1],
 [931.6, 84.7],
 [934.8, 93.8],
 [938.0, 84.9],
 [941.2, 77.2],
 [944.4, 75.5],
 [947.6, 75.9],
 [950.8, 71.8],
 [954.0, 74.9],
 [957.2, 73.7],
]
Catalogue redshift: 0.326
